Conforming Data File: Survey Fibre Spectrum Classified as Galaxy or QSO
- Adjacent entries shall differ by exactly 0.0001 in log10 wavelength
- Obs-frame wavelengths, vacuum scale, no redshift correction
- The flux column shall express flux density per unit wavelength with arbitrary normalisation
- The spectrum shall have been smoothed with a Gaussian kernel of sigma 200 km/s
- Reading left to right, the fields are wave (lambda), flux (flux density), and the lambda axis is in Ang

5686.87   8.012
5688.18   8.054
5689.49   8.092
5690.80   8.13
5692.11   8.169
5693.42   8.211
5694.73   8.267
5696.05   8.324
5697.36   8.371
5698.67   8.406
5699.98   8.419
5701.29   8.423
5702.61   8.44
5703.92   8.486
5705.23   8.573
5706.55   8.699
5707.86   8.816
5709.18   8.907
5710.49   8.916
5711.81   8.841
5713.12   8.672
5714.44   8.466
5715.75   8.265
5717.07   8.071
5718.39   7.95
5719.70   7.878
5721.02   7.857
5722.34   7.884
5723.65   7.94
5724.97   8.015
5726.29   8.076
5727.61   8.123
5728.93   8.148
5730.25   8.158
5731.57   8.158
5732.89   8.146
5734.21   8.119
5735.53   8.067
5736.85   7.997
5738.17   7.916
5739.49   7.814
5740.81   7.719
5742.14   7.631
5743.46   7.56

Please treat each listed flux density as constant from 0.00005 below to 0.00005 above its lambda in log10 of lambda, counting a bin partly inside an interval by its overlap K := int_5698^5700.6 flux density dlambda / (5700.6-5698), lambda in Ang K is 8.43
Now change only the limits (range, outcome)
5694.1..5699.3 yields 8.33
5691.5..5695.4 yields 8.2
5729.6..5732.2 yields 8.16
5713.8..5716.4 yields 8.38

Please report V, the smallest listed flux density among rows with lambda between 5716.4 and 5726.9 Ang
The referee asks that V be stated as 7.857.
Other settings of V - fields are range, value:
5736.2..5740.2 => 7.814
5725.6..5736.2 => 8.067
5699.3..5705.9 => 8.419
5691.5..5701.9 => 8.169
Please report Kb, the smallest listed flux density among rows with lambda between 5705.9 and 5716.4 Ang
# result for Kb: 8.265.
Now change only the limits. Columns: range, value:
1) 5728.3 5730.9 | 8.148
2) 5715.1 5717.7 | 8.071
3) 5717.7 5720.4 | 7.878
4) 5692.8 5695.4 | 8.211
